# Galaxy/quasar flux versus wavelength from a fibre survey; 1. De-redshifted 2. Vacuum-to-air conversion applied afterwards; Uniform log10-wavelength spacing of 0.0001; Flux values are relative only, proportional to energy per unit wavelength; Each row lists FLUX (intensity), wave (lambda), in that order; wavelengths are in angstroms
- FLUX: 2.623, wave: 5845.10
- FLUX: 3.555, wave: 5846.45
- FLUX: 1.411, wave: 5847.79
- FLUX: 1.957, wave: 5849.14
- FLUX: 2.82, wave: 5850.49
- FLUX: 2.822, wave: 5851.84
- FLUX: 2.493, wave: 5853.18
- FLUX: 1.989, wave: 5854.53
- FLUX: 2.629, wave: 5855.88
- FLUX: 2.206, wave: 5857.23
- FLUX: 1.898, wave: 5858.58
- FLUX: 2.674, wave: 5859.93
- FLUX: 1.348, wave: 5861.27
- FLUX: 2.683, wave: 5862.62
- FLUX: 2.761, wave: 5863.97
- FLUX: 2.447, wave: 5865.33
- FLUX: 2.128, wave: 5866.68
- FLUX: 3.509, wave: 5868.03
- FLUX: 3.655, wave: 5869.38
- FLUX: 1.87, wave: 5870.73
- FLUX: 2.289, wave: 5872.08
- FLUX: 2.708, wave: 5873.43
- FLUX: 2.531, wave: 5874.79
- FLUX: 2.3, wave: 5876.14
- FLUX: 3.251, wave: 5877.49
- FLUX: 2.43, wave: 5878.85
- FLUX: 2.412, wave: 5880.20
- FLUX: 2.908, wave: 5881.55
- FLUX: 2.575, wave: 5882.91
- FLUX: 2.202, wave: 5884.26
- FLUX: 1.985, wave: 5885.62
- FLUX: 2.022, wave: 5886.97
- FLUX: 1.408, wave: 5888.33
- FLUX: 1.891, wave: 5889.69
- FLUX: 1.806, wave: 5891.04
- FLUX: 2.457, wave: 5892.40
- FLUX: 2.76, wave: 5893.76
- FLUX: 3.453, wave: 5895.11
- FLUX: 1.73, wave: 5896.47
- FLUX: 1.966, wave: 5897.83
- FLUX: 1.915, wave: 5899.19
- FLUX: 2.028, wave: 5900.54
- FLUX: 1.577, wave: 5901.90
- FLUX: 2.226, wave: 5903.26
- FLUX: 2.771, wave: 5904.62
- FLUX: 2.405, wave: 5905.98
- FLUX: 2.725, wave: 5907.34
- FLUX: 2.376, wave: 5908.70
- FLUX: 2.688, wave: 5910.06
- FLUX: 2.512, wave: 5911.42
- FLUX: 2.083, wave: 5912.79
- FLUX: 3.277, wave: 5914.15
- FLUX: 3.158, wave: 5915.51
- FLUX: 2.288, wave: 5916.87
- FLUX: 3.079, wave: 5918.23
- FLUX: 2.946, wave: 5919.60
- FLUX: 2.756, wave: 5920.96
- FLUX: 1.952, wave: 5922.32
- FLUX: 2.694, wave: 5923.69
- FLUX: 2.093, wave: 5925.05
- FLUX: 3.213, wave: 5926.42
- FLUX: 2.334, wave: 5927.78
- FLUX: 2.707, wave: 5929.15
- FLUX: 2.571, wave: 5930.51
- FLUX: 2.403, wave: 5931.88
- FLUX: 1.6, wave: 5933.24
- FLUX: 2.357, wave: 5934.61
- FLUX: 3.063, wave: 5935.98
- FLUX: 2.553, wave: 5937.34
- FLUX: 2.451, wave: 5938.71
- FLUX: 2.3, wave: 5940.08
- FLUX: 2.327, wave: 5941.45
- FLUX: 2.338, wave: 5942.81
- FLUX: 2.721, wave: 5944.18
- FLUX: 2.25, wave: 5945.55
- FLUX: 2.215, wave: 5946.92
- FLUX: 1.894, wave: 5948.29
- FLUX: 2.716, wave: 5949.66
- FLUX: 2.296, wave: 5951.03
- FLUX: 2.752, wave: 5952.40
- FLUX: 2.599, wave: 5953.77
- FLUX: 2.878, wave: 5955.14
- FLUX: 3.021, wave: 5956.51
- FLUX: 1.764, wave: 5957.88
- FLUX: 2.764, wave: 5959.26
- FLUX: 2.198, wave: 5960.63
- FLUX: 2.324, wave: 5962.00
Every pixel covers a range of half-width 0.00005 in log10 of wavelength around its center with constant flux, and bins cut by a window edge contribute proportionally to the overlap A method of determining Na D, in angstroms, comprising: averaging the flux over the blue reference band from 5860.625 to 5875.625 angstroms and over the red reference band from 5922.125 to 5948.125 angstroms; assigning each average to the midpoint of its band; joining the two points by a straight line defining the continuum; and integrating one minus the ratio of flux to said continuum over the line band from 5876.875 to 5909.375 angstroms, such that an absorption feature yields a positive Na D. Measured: 2.5 angstroms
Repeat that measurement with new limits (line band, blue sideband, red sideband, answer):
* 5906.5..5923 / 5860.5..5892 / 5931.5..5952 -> -1.86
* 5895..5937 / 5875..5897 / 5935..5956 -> -0.74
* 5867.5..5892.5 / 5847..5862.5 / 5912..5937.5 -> -0.75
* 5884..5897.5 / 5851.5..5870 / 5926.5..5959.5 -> 1.77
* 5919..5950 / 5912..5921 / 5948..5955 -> 2.38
